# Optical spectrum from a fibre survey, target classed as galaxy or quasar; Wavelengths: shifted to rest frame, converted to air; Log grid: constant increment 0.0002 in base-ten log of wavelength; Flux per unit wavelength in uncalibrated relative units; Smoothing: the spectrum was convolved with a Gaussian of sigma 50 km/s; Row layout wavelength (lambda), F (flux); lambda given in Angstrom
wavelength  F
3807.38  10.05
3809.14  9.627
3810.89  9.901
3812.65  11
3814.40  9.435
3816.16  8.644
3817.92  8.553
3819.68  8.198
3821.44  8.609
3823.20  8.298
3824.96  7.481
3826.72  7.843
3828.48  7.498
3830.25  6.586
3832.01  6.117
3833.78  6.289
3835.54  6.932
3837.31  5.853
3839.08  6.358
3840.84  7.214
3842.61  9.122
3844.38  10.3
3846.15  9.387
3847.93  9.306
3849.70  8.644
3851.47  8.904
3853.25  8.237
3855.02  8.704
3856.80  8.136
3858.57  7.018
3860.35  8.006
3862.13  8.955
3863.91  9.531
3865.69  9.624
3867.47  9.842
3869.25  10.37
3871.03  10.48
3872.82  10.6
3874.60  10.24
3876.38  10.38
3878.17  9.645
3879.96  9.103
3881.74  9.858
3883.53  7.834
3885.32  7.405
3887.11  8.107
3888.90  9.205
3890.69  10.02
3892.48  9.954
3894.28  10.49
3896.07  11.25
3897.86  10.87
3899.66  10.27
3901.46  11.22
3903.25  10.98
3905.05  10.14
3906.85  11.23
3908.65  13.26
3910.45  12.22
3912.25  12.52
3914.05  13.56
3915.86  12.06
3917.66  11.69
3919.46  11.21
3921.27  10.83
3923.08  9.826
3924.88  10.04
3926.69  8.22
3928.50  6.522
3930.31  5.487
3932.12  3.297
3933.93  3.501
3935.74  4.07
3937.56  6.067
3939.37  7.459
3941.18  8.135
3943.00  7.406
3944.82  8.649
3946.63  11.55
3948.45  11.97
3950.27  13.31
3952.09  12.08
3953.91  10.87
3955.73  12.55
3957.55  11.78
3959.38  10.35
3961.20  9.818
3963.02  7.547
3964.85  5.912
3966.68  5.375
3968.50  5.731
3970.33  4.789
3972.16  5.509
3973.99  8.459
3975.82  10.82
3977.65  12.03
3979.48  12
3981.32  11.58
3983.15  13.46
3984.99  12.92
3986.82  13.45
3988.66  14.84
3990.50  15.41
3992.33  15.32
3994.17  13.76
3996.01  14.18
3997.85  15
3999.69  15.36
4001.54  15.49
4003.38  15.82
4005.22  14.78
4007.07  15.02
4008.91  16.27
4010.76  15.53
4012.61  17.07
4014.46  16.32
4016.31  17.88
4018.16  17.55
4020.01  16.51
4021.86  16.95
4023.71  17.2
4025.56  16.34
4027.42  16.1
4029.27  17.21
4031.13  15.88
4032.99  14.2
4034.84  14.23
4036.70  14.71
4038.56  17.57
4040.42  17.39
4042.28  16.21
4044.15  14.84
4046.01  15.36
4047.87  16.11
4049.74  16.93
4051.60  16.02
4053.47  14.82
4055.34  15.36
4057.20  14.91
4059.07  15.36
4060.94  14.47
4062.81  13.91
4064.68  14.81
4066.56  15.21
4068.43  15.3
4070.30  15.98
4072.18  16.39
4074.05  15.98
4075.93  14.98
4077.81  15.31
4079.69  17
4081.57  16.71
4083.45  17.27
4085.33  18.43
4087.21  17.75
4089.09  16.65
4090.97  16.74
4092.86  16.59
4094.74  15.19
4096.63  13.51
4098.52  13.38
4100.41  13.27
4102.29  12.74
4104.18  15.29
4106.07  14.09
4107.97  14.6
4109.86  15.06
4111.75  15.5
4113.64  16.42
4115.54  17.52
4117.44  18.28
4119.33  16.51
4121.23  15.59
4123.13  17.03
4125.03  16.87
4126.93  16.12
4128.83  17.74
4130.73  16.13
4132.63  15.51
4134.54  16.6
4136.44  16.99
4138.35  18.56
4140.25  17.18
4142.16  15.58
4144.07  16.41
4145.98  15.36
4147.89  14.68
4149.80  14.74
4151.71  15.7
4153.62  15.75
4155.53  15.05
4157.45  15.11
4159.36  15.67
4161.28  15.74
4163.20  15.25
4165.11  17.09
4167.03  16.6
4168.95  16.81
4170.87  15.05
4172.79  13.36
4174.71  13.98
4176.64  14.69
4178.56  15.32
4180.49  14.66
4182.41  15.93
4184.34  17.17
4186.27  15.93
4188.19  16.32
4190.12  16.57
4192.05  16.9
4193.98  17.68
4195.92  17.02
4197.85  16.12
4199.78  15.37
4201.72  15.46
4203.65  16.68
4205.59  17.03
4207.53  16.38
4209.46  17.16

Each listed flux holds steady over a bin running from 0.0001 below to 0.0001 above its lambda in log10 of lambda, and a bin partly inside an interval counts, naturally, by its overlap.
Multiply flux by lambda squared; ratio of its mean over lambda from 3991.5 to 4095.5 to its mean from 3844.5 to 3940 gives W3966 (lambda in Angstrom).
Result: 1.8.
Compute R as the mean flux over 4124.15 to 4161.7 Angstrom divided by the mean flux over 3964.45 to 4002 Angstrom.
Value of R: 1.39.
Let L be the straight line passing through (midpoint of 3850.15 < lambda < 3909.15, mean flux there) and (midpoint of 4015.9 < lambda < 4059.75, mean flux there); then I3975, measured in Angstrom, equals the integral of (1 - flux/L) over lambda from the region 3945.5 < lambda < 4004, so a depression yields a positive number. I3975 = 8.89 Angstrom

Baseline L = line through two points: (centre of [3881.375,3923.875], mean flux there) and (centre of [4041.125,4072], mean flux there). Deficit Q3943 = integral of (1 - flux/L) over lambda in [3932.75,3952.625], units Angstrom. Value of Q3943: 5.9 Angstrom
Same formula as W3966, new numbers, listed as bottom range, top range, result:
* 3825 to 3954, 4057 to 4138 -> 1.92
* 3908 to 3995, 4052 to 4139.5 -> 1.71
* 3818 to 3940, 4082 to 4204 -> 2.03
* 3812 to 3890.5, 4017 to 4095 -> 2.07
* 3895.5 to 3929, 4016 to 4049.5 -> 1.57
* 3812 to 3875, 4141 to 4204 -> 2.19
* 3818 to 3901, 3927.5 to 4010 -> 1.28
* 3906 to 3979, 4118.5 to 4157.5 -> 1.94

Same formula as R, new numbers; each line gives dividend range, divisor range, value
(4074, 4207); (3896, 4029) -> 1.37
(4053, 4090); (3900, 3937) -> 1.66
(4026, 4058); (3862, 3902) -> 1.61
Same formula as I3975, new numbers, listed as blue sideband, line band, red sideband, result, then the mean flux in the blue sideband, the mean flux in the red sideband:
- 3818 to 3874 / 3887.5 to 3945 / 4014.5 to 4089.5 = 7.5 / 8.35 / 16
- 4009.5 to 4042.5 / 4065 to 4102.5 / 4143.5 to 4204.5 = 0.9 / 16.4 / 15.8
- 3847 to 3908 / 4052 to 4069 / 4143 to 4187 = -2.0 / 9.56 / 15.5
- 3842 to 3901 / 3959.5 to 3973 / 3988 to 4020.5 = 7.0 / 9.4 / 15.7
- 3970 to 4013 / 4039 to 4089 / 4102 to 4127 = -3.5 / 13.4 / 15.9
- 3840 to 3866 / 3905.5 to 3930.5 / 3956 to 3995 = -2.8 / 8.72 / 10.6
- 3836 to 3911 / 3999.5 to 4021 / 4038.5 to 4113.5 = -4.1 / 9.46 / 15.6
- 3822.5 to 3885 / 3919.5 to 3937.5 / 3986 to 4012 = 7.3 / 8.53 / 15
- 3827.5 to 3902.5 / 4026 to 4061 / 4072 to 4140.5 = -3.7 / 8.91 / 16.1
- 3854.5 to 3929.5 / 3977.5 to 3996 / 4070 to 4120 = -1.2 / 10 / 15.8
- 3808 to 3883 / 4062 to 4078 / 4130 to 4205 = -1.9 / 8.69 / 15.9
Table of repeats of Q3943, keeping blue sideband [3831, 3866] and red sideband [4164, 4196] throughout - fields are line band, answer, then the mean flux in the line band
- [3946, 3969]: 1.5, 9.96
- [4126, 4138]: -1.5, 16.6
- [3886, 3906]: -2.1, 10.2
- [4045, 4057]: -2.6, 15.7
